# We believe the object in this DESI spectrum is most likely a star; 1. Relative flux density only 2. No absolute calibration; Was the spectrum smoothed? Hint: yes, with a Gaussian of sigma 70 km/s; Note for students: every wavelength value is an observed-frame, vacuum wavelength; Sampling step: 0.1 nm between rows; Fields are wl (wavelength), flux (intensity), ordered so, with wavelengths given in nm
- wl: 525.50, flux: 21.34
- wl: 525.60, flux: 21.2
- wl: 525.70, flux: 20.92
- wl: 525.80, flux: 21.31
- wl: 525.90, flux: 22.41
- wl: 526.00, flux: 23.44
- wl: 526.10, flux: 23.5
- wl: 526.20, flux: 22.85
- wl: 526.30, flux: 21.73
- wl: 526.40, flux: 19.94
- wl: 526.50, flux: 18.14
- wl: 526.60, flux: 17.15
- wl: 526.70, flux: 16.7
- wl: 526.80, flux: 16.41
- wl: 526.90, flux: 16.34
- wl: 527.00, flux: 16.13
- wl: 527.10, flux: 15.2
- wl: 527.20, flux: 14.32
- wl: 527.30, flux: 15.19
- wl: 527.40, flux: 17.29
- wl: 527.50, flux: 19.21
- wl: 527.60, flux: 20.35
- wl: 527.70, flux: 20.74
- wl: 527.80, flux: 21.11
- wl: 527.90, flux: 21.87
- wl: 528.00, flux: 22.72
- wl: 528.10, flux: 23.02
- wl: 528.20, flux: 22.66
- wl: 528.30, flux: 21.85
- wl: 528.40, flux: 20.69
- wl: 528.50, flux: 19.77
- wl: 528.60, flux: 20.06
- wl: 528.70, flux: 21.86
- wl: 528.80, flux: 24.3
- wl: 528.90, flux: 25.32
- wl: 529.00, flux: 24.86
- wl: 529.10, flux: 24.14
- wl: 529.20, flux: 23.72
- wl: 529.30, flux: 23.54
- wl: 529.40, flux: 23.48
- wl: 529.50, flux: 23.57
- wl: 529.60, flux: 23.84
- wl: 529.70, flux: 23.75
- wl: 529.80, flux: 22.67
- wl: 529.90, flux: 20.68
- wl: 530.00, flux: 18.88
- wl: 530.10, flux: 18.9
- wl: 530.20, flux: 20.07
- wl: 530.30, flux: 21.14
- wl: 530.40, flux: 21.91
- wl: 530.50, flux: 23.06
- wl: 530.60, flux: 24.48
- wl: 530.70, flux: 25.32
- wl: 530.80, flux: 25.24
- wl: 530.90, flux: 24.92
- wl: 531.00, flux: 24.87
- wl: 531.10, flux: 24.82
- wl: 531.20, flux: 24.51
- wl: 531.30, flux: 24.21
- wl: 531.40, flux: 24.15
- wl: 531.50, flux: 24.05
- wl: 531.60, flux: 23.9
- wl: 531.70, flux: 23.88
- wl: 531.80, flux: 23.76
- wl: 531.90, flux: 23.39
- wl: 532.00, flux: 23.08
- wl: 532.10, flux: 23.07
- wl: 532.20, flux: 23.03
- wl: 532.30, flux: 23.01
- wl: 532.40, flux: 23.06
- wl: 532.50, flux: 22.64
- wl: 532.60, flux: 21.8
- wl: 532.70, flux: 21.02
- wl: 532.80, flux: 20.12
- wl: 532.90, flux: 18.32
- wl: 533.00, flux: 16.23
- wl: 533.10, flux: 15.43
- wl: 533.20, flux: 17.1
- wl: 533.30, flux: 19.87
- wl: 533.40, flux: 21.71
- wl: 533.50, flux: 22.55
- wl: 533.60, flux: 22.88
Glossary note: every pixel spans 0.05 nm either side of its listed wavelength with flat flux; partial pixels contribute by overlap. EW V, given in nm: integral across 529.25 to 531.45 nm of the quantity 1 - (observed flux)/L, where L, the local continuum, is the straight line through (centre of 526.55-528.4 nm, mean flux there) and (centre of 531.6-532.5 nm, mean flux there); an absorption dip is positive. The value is -0.148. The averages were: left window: 18.8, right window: 23.3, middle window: 23.1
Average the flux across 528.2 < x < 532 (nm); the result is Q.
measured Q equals 23.1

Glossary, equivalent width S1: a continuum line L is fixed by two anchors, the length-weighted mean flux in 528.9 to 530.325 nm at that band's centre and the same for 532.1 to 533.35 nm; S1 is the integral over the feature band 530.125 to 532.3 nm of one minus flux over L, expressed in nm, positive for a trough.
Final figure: -0.23 nm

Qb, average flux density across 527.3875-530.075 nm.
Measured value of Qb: 22.1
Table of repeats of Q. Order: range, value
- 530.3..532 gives 24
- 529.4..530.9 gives 22.5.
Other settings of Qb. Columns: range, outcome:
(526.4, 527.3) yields 16.4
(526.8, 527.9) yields 17.7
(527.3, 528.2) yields 20.6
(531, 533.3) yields 22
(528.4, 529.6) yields 23.1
